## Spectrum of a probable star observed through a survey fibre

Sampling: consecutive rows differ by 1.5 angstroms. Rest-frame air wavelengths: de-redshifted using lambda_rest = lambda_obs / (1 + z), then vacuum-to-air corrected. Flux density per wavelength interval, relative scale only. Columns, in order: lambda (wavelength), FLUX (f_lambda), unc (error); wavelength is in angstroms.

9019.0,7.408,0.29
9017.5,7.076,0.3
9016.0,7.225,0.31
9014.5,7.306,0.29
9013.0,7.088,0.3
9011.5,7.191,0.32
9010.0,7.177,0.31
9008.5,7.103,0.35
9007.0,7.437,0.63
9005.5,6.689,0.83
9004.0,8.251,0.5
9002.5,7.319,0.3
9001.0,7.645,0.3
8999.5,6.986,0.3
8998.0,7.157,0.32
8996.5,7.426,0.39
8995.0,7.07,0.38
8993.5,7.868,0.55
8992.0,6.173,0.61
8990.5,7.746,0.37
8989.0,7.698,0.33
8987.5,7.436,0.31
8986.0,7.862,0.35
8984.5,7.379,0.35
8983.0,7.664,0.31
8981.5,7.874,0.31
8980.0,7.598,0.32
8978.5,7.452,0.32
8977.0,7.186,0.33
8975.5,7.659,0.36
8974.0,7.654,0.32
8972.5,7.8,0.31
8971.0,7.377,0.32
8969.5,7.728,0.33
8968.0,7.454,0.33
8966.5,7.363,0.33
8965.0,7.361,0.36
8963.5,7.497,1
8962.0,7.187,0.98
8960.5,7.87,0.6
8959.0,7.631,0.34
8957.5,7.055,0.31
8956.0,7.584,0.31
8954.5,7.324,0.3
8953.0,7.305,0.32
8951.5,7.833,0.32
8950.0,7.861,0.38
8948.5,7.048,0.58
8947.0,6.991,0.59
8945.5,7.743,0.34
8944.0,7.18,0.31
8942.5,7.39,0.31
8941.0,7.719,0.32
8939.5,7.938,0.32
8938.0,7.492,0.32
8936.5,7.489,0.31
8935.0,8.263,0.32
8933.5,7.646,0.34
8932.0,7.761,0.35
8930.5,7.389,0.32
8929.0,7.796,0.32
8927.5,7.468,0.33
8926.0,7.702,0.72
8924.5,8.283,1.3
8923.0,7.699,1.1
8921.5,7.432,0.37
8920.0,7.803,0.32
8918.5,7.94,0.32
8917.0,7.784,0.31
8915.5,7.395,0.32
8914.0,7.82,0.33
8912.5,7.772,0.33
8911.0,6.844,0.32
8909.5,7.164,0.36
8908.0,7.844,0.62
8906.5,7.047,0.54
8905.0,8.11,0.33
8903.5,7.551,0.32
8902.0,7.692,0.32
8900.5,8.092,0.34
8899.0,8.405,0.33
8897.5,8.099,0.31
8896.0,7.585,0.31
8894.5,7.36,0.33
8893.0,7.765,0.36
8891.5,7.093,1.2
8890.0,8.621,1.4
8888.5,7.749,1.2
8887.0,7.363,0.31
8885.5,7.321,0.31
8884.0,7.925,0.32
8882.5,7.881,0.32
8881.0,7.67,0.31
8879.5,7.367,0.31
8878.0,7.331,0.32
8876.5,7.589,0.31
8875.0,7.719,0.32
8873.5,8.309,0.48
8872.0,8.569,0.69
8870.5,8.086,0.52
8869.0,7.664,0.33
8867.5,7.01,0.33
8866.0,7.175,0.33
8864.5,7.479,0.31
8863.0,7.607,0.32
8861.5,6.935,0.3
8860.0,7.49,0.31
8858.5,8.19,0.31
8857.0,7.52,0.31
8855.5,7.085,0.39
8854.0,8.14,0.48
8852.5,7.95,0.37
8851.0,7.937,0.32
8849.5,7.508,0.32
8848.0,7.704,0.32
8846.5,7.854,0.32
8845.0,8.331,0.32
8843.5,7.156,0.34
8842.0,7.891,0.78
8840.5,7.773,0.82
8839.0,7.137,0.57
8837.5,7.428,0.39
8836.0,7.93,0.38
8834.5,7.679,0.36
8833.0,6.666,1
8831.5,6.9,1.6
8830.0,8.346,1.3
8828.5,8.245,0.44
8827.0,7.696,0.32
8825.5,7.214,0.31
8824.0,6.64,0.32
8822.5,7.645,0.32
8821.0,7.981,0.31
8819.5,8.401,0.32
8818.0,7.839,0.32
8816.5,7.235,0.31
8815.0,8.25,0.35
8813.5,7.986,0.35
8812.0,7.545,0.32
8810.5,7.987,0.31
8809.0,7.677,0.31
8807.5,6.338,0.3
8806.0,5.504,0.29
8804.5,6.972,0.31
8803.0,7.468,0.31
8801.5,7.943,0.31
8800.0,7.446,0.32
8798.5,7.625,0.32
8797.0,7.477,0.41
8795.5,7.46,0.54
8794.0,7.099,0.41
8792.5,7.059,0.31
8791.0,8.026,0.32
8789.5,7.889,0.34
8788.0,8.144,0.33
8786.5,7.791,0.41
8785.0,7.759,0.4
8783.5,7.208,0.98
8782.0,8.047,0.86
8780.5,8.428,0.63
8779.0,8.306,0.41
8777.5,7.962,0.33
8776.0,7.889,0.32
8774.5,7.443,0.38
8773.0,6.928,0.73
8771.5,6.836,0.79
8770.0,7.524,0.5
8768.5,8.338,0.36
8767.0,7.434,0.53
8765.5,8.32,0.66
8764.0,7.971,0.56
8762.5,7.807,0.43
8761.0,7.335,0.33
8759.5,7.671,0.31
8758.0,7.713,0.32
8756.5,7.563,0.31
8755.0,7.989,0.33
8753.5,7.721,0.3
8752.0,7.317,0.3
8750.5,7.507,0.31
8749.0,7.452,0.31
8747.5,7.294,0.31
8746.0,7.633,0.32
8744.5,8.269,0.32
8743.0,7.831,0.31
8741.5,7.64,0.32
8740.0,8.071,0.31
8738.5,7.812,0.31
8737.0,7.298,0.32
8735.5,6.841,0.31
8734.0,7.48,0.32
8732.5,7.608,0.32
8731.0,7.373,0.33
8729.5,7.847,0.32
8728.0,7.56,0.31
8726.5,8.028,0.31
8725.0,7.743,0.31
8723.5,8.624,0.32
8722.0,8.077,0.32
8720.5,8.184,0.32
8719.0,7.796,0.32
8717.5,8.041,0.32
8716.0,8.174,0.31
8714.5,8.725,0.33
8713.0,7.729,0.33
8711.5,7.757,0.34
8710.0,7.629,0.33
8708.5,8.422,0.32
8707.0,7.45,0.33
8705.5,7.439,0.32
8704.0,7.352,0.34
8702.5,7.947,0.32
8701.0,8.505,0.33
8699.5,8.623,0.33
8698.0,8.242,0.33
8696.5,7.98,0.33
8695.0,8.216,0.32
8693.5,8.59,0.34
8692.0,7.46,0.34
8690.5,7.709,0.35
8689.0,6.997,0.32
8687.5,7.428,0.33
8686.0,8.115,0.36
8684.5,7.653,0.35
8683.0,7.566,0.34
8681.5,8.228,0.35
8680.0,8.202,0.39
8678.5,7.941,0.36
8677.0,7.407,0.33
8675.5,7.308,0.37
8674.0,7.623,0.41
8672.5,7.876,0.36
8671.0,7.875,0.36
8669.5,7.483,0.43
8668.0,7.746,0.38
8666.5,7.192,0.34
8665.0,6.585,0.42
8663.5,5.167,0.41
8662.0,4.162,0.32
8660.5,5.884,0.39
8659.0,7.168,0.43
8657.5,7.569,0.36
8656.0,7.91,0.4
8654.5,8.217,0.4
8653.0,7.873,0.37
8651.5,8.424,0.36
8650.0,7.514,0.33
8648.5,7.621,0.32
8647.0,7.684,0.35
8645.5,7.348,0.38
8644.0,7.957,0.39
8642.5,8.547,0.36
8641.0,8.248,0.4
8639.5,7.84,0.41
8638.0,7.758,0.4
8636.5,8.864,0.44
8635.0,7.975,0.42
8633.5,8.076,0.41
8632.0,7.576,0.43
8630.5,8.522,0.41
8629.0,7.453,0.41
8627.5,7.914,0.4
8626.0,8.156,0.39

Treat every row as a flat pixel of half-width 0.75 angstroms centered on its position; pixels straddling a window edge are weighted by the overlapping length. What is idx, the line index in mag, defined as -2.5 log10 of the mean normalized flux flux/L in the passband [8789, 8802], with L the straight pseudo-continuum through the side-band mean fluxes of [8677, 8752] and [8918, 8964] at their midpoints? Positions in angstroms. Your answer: 0.03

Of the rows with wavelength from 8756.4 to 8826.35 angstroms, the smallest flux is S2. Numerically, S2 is 5.504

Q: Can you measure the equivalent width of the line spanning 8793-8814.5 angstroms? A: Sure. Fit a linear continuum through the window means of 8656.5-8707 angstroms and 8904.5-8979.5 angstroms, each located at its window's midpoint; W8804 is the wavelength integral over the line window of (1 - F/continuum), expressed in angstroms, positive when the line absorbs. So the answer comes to 0.6 angstroms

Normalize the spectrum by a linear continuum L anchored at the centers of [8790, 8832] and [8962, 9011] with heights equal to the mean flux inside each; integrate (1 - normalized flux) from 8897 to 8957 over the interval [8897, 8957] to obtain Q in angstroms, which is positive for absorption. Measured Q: -1.4 angstroms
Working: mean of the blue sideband 7.51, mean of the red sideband 7.44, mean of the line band 7.64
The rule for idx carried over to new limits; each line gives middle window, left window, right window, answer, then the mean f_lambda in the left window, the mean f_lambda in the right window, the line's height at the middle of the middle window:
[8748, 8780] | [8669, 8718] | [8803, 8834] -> 0.00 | 7.87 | 7.46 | 7.64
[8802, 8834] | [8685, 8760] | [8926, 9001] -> 0.03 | 7.81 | 7.5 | 7.69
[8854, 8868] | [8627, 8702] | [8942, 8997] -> 0.02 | 7.68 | 7.47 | 7.54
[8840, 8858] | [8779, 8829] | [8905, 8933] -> -0.02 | 7.58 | 7.62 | 7.6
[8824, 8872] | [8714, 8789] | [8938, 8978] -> 0.00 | 7.76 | 7.49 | 7.64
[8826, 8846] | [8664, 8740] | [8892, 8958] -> 0.01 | 7.78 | 7.62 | 7.69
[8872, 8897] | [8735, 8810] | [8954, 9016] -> -0.03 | 7.59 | 7.42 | 7.5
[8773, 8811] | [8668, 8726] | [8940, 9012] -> 0.03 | 7.9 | 7.44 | 7.74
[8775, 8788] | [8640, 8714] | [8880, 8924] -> -0.04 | 7.63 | 7.69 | 7.65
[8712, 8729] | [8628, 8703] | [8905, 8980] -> -0.06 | 7.68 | 7.56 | 7.65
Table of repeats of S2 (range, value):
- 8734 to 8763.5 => 6.841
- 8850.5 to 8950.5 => 6.844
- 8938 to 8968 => 6.991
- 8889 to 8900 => 7.093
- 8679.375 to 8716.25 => 6.997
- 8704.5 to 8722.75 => 7.439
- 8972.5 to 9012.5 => 6.173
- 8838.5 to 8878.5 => 6.935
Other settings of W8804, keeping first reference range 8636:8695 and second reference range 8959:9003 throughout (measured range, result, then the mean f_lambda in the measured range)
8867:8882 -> -0.5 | 7.75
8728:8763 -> -0.3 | 7.61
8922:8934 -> -0.4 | 7.71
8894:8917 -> -0.5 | 7.66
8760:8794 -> -0.9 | 7.73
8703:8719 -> -0.7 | 7.87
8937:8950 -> 0.0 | 7.46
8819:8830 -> -0.3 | 7.72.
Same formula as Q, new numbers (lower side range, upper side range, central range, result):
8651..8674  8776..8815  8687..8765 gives -4.75 angstroms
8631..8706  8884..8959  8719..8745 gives -0.43 angstroms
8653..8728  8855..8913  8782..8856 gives 0.73 angstroms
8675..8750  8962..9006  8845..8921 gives -0.87 angstroms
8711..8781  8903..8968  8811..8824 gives -0.18 angstroms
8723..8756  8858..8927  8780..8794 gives -0.17 angstroms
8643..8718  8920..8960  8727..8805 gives -0.28 angstroms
